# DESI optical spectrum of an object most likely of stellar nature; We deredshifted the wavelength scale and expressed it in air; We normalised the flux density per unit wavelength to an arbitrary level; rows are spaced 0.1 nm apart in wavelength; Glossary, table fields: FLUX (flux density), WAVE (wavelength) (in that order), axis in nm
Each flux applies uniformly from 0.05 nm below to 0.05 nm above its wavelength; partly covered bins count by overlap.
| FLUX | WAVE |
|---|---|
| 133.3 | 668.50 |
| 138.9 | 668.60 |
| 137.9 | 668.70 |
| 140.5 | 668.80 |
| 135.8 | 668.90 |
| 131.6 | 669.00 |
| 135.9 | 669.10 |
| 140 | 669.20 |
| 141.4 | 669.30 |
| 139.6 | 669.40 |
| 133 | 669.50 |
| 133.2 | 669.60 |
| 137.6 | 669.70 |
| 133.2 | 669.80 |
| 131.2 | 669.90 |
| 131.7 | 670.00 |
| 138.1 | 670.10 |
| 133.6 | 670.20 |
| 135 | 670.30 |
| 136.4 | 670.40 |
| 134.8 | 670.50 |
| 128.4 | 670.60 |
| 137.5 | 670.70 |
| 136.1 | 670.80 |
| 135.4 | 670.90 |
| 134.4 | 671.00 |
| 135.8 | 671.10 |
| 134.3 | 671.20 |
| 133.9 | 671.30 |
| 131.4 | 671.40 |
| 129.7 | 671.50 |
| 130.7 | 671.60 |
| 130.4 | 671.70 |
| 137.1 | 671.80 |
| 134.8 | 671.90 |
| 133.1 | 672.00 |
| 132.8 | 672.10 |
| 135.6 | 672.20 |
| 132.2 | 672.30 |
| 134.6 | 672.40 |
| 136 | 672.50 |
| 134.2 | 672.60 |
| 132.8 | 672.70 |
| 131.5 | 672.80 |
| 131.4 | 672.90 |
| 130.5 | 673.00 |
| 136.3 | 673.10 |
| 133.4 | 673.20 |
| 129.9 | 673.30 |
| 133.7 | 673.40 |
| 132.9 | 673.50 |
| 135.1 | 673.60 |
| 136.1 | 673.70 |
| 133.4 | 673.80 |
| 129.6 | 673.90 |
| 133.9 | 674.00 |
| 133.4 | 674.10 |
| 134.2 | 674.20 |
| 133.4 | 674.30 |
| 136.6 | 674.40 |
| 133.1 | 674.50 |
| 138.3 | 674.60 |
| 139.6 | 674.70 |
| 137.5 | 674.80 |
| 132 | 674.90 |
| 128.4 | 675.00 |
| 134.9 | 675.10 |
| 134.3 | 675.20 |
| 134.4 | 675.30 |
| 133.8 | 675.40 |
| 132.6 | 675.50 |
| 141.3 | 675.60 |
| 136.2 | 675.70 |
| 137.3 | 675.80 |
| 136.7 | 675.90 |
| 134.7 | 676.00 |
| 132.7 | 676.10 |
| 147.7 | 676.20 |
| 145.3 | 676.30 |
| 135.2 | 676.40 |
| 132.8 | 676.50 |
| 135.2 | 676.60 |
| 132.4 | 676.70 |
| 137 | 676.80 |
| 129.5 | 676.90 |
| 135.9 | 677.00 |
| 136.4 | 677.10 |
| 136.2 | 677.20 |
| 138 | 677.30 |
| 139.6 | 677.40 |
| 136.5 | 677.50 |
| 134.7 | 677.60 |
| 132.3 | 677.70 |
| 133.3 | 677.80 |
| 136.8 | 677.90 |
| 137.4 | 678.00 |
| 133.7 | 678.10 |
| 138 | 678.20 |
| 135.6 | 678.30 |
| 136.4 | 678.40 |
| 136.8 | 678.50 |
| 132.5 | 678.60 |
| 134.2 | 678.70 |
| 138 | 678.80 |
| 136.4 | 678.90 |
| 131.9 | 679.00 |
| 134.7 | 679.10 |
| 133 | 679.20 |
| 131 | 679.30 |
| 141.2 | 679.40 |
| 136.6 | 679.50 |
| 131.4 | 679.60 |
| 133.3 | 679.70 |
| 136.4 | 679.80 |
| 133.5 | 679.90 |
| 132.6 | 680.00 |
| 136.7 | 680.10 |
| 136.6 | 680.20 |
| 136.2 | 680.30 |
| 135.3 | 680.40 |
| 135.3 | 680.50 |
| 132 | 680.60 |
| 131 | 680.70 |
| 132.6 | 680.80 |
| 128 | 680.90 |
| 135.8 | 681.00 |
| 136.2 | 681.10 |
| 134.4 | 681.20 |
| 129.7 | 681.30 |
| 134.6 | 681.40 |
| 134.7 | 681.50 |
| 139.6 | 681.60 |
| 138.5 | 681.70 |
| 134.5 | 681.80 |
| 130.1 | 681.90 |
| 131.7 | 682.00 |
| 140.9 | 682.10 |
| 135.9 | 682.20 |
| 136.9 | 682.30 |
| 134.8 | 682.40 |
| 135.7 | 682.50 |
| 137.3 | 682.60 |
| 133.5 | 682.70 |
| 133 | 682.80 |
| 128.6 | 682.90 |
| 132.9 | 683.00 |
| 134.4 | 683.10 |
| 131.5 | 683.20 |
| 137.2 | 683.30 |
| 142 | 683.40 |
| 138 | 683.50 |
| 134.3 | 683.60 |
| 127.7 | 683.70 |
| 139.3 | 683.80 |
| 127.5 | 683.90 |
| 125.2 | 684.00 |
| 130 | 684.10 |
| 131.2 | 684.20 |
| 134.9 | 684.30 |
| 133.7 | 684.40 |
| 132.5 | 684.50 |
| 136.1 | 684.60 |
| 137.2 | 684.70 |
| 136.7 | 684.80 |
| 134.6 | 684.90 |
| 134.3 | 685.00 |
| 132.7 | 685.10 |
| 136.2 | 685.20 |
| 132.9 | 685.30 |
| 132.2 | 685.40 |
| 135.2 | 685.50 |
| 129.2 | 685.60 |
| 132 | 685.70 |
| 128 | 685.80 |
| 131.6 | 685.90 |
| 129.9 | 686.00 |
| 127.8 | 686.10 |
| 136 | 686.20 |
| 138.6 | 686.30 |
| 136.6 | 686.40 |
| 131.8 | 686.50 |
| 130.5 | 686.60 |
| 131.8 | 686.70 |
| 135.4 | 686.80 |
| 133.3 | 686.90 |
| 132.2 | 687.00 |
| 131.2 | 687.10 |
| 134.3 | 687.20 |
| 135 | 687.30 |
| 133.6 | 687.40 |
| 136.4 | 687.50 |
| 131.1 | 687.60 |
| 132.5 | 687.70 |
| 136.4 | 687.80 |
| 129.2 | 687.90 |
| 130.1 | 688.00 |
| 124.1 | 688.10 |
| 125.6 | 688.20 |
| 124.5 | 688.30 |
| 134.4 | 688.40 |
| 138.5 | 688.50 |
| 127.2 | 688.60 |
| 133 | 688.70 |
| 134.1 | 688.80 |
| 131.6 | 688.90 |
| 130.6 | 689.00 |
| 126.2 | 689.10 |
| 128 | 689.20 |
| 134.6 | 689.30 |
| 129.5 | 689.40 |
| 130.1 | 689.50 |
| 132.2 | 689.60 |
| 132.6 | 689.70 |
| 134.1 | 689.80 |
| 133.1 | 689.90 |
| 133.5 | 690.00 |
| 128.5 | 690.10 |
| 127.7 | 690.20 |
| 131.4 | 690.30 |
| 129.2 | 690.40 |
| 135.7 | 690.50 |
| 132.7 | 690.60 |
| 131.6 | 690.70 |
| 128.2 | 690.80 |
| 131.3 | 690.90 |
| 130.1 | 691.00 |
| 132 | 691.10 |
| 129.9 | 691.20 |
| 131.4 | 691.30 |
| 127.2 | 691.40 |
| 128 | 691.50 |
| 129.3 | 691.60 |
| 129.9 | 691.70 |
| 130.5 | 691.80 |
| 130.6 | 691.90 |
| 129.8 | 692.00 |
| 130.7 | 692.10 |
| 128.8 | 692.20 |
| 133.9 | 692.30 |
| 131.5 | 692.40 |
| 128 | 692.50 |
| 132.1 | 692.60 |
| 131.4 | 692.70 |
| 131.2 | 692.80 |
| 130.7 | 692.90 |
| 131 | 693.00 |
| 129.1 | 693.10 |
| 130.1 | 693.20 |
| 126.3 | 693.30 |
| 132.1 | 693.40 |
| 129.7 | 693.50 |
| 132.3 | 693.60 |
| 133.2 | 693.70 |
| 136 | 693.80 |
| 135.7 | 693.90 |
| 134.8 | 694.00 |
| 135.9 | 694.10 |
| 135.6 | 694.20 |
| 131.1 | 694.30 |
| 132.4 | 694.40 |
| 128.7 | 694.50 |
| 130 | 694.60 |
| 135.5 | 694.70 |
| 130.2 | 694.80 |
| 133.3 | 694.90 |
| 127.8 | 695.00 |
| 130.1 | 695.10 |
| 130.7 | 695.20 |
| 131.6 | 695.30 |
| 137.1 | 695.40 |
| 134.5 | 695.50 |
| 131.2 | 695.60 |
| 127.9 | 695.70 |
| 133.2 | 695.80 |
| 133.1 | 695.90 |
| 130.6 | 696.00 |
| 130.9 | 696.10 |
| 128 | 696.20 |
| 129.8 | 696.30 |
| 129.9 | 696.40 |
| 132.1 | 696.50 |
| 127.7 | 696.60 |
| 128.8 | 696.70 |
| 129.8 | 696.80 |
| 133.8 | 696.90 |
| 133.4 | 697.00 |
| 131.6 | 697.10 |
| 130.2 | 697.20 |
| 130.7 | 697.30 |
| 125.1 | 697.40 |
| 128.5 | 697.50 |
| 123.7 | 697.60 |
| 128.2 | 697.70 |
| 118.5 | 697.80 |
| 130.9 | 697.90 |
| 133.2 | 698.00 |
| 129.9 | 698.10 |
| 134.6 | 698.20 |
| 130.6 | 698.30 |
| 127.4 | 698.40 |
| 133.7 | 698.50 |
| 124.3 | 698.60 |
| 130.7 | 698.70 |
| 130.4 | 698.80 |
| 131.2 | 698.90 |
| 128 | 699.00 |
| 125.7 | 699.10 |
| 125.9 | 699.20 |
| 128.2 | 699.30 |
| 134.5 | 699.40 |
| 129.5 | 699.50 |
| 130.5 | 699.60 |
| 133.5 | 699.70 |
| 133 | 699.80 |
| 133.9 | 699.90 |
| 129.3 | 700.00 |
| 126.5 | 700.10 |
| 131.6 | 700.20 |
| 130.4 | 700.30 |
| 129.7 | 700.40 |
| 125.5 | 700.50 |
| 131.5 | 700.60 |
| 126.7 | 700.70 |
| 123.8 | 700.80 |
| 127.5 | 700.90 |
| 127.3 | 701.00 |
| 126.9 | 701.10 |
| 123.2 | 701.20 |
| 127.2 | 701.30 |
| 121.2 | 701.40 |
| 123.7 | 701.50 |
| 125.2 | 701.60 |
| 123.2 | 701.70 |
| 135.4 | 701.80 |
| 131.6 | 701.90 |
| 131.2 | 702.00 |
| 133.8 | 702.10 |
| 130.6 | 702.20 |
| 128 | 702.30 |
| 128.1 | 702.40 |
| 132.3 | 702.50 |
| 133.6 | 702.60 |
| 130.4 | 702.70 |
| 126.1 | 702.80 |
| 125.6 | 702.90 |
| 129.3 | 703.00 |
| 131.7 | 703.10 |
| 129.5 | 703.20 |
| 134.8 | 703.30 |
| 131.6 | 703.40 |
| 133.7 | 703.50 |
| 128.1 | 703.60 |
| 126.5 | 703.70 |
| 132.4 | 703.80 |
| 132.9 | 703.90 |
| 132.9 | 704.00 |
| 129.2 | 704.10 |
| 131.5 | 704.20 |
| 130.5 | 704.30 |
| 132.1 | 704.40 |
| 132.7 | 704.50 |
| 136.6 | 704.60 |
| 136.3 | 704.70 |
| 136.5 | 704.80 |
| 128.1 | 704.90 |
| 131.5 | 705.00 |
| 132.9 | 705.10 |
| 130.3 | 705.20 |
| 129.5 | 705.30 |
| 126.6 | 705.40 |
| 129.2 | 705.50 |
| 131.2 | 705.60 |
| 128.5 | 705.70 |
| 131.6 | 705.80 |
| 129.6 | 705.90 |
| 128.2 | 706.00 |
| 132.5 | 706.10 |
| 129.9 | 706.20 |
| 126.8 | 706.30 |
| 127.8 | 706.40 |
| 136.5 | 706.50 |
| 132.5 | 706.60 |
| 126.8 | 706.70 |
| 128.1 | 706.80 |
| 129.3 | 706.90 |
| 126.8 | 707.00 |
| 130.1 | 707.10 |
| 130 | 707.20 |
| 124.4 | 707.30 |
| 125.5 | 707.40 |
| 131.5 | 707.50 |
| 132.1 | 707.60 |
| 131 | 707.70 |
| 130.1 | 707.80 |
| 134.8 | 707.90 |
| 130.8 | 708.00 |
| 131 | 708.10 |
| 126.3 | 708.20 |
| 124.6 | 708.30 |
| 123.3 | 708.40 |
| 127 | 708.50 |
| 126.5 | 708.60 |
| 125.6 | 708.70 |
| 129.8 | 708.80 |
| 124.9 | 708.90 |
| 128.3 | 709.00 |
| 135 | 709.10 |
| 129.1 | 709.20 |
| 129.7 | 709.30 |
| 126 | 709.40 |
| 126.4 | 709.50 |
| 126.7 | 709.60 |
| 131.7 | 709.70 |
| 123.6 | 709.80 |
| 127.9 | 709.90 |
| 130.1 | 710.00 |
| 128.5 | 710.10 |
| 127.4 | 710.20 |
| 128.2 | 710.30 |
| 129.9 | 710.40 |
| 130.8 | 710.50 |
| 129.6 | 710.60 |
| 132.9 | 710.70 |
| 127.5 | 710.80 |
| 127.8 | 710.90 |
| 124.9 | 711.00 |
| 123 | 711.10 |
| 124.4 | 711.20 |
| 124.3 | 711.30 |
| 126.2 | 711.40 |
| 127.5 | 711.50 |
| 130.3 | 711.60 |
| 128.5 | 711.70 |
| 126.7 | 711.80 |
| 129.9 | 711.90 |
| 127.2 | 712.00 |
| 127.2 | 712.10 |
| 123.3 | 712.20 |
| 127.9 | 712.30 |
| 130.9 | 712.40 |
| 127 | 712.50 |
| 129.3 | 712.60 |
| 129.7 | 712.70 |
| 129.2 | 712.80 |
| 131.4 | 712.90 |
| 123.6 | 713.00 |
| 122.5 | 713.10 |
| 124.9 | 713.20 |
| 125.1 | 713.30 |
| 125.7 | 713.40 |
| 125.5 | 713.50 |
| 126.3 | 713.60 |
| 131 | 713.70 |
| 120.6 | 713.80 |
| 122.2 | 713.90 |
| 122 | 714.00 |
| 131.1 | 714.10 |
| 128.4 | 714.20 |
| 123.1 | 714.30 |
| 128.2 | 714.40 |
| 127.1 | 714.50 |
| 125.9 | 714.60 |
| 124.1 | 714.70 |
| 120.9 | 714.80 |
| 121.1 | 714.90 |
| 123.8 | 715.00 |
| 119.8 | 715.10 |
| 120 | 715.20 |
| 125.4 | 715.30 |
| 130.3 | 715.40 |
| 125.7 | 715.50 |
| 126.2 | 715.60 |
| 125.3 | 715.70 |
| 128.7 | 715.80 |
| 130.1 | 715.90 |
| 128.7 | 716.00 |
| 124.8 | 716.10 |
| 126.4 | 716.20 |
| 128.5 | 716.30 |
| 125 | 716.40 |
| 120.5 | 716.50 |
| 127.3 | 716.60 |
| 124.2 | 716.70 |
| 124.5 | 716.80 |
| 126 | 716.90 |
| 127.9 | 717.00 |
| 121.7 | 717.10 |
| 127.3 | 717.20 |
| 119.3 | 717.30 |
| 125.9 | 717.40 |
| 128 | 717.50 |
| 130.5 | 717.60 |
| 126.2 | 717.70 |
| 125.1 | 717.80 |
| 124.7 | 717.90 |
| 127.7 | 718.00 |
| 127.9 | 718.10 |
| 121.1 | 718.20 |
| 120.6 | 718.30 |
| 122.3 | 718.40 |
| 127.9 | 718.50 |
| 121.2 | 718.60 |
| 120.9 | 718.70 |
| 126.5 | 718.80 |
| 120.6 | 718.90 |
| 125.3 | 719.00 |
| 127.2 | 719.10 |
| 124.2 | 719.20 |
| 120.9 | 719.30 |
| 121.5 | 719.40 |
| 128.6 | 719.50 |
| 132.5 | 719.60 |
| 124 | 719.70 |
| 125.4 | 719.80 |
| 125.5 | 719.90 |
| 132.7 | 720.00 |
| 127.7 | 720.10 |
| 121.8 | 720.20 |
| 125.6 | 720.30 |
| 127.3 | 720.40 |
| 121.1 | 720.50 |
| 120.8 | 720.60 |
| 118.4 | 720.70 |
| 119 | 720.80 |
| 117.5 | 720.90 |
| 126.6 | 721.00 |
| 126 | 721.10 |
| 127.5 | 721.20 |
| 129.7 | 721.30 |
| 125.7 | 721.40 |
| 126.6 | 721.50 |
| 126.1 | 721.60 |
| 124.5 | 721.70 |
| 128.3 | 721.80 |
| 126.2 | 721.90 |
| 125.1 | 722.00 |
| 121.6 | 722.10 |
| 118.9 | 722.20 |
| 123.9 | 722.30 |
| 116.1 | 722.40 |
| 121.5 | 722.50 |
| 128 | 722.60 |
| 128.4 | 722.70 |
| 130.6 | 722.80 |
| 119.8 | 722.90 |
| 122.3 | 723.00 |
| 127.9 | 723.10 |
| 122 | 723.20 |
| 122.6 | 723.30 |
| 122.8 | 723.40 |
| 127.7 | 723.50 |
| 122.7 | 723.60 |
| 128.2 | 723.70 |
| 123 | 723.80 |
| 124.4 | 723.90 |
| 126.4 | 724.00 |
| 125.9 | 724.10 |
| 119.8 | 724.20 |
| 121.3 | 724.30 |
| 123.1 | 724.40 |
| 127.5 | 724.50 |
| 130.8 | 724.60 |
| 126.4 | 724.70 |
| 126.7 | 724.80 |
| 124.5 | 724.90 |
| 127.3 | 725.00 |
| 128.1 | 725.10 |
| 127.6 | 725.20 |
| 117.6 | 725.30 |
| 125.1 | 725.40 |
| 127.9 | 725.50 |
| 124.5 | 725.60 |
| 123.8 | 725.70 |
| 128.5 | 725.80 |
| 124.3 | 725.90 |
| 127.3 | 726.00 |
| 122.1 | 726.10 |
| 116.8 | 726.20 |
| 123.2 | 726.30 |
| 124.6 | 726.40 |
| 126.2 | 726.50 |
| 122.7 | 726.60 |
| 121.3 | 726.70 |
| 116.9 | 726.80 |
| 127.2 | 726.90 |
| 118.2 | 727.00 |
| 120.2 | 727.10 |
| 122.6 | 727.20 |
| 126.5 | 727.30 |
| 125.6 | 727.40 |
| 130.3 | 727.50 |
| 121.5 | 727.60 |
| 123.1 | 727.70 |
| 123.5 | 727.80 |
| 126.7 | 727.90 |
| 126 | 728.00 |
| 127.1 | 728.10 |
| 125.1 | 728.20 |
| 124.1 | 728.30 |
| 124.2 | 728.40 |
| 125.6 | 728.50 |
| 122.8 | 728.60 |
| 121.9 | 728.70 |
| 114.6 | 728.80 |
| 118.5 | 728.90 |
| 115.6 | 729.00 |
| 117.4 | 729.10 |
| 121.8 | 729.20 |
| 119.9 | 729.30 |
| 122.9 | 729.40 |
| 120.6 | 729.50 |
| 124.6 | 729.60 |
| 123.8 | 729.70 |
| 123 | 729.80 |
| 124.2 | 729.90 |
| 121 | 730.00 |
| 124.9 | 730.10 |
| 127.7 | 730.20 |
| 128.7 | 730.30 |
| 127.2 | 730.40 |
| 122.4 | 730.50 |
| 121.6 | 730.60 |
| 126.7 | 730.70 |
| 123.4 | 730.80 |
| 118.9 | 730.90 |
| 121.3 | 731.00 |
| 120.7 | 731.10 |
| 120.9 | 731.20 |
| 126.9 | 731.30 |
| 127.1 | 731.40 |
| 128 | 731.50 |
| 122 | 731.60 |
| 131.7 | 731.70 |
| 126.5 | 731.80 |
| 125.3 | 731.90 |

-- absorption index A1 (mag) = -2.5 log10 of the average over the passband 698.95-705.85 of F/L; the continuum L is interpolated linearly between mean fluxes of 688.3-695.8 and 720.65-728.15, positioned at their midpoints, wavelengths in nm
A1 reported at -0.01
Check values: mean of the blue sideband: 131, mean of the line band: 130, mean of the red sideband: 124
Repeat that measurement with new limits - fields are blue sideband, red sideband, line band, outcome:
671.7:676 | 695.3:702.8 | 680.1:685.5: -0.01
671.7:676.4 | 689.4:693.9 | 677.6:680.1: -0.01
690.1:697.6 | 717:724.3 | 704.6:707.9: -0.02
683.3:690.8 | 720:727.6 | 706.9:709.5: -0.01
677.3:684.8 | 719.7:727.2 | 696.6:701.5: 0.01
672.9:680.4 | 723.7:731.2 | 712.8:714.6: 0.01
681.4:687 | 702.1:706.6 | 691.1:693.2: 0.02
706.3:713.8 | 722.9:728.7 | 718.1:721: 0.02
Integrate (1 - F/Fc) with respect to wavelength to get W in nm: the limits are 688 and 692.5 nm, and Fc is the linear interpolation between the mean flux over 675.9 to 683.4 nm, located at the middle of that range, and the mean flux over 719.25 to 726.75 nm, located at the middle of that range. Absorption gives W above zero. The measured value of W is 0.07 nm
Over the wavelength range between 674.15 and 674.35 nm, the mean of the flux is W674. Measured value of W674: 134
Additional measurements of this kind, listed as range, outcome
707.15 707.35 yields 127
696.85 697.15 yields 133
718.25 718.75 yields 123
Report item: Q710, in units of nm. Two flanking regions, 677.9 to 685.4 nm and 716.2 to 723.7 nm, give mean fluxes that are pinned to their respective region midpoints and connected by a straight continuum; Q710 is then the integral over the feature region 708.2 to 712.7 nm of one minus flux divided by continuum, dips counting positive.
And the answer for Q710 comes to -0.020 nm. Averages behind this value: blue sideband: 134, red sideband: 125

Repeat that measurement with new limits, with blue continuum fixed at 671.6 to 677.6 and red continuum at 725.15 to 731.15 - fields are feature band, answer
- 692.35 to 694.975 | -0.02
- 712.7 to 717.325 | 0.02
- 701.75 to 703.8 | -0.03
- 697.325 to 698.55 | 0.01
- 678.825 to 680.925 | -0.01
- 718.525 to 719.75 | 0.01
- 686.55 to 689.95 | 0.00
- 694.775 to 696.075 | -0.01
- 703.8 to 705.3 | -0.05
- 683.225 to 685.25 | -0.02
